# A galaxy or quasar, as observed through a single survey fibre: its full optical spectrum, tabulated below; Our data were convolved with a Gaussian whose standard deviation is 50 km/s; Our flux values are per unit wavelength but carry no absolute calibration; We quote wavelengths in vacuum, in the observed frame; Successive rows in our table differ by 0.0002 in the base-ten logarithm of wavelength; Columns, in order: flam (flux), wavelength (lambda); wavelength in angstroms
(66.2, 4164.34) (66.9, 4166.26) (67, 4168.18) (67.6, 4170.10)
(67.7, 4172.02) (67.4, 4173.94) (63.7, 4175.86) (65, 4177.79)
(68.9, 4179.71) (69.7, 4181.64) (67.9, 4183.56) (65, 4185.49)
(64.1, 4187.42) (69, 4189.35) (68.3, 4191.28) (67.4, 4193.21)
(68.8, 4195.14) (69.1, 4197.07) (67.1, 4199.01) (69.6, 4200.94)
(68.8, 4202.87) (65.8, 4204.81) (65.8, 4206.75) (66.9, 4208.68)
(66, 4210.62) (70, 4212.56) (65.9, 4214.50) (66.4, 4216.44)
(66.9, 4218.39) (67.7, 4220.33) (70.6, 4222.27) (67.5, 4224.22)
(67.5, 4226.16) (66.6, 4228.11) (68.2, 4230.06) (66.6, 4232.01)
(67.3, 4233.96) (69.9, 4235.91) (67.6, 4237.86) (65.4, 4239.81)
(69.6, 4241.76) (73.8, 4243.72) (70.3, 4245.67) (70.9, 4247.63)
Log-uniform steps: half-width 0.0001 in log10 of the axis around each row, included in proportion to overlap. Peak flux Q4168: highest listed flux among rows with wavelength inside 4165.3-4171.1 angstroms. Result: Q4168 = 67.6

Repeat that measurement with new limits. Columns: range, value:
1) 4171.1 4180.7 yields 68.9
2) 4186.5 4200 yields 69.1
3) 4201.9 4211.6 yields 68.8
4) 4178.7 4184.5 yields 69.7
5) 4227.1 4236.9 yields 69.9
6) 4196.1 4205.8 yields 69.6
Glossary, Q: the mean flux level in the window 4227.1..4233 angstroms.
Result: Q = 67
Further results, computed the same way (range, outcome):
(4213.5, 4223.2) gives 67.5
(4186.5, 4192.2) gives 67.1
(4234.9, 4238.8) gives 68.8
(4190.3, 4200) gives 68.2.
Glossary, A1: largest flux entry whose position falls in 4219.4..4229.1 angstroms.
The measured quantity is 70.6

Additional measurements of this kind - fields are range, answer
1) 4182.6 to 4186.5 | 67.9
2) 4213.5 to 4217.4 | 66.4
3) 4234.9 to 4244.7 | 73.8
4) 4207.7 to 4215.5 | 70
